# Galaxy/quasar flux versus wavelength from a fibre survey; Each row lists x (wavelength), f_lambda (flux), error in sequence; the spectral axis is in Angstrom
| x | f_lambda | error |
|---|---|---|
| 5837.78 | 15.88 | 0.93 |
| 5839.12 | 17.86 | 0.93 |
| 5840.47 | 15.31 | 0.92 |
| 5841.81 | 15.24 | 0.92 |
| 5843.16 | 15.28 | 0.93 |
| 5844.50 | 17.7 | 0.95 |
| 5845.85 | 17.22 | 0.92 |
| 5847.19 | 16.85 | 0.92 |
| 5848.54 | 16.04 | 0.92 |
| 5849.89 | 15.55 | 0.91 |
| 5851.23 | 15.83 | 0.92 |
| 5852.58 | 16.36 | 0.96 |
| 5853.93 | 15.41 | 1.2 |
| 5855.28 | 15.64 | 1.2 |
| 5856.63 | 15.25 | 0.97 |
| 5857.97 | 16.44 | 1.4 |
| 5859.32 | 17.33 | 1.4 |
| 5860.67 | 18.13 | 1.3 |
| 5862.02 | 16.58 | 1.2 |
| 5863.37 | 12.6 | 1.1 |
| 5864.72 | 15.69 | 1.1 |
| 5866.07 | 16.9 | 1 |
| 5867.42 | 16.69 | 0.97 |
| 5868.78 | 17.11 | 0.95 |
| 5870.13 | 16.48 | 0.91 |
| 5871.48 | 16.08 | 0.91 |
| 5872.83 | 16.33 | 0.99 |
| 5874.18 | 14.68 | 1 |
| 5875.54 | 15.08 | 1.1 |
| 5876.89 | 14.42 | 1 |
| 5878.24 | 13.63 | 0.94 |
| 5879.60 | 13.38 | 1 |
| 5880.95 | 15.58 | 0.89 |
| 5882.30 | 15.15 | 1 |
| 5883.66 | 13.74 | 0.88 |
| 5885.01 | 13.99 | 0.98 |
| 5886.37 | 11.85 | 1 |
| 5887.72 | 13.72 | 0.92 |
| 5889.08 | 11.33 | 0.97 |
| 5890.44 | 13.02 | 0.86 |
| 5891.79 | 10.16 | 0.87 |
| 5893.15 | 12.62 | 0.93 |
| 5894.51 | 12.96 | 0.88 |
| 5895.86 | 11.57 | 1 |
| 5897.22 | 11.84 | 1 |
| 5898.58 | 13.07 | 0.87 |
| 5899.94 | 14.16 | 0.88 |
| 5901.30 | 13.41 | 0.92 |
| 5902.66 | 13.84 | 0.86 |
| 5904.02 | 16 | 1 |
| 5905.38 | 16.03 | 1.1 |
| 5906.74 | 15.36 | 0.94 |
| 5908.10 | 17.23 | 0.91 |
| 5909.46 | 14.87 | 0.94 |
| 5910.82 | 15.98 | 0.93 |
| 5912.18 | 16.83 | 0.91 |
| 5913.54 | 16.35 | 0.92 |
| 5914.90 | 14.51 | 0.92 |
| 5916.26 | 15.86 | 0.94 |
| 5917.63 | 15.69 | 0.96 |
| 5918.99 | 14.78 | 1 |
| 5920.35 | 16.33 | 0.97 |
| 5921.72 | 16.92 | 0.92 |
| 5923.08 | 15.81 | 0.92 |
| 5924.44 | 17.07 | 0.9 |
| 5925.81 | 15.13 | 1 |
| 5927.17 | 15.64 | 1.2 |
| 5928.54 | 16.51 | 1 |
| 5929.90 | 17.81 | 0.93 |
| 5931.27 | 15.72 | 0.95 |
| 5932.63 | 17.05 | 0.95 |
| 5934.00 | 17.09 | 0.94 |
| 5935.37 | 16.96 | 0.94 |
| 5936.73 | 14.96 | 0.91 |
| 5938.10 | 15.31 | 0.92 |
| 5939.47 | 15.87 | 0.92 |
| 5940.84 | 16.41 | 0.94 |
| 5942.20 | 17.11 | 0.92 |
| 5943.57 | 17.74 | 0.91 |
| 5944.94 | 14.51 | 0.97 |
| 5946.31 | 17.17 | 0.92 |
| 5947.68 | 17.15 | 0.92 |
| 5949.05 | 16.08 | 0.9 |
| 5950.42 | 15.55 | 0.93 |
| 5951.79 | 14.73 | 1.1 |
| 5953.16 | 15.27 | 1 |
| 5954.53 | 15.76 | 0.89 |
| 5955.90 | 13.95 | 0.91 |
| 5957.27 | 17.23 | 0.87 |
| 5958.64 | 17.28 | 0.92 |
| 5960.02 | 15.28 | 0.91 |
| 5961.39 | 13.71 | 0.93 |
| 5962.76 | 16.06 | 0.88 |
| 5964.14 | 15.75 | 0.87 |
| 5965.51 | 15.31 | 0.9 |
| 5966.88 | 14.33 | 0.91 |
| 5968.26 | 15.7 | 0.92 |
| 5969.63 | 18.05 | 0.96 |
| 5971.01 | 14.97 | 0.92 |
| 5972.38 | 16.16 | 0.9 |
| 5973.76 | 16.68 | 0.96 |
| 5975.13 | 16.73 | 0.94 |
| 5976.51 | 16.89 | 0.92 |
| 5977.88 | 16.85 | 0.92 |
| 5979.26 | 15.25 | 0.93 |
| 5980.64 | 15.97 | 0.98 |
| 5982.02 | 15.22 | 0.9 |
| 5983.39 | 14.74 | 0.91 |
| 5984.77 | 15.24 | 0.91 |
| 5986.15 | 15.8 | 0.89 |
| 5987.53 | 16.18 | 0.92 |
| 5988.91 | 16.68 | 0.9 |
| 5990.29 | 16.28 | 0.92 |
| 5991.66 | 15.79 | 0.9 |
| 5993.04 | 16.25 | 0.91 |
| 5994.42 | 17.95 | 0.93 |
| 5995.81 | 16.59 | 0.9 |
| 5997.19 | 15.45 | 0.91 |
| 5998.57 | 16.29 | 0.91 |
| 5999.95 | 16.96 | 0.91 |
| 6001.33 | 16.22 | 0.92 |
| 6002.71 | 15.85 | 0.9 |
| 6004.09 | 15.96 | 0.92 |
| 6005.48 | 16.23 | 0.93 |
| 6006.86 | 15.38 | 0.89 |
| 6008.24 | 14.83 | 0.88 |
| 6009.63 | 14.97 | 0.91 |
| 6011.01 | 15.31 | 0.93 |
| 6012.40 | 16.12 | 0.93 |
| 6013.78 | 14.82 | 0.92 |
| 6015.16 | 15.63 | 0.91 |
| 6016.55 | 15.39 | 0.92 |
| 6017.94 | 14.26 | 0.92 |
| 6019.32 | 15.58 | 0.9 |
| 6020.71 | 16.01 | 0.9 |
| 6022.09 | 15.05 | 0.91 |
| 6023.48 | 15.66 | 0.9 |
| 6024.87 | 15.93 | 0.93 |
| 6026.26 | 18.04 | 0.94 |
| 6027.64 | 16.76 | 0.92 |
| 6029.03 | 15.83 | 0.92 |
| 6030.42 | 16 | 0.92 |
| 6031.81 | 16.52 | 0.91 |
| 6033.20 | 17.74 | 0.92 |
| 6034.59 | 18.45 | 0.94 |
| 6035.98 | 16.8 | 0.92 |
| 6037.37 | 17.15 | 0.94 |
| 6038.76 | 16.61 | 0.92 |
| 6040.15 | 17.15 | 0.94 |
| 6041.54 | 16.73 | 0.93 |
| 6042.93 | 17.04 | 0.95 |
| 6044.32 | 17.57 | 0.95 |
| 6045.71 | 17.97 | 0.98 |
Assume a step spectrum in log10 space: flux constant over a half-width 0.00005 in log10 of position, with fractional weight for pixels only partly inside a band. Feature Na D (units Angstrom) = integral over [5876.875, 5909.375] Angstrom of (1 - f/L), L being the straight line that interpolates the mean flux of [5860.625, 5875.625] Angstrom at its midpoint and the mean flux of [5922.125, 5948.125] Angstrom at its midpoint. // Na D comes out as 4.9 Angstrom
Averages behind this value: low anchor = 16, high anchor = 16.4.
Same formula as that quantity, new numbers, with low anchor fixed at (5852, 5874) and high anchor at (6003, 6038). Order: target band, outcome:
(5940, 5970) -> 0.3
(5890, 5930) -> 3.0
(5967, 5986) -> 0.1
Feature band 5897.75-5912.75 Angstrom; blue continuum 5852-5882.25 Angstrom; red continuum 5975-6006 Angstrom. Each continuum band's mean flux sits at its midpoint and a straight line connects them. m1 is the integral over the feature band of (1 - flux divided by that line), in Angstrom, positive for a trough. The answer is 0.7 Angstrom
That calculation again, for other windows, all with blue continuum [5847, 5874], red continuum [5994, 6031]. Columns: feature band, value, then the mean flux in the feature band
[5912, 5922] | 0.1 Angstrom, 15.8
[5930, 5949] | -0.5 Angstrom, 16.4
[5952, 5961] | 0.2 Angstrom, 15.7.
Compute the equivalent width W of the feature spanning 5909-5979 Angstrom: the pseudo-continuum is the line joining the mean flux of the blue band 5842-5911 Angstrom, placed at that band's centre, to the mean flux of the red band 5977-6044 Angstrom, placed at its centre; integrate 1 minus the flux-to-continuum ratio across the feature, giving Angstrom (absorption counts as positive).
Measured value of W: -2.2 Angstrom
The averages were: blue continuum 14.9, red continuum 16.1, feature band 16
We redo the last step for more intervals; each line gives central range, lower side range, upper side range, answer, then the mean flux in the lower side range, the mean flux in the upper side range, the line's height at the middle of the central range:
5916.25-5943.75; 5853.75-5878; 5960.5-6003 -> -0.5 Angstrom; 15.9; 16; 16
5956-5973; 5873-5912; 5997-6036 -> -0.7 Angstrom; 14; 16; 15.1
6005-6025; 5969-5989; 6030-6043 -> 1.5 Angstrom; 16.1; 17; 16.7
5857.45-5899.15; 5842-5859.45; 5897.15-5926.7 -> 3.6 Angstrom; 16.2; 15.4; 15.8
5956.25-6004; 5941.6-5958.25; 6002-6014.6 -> -0.8 Angstrom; 16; 15.5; 15.8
